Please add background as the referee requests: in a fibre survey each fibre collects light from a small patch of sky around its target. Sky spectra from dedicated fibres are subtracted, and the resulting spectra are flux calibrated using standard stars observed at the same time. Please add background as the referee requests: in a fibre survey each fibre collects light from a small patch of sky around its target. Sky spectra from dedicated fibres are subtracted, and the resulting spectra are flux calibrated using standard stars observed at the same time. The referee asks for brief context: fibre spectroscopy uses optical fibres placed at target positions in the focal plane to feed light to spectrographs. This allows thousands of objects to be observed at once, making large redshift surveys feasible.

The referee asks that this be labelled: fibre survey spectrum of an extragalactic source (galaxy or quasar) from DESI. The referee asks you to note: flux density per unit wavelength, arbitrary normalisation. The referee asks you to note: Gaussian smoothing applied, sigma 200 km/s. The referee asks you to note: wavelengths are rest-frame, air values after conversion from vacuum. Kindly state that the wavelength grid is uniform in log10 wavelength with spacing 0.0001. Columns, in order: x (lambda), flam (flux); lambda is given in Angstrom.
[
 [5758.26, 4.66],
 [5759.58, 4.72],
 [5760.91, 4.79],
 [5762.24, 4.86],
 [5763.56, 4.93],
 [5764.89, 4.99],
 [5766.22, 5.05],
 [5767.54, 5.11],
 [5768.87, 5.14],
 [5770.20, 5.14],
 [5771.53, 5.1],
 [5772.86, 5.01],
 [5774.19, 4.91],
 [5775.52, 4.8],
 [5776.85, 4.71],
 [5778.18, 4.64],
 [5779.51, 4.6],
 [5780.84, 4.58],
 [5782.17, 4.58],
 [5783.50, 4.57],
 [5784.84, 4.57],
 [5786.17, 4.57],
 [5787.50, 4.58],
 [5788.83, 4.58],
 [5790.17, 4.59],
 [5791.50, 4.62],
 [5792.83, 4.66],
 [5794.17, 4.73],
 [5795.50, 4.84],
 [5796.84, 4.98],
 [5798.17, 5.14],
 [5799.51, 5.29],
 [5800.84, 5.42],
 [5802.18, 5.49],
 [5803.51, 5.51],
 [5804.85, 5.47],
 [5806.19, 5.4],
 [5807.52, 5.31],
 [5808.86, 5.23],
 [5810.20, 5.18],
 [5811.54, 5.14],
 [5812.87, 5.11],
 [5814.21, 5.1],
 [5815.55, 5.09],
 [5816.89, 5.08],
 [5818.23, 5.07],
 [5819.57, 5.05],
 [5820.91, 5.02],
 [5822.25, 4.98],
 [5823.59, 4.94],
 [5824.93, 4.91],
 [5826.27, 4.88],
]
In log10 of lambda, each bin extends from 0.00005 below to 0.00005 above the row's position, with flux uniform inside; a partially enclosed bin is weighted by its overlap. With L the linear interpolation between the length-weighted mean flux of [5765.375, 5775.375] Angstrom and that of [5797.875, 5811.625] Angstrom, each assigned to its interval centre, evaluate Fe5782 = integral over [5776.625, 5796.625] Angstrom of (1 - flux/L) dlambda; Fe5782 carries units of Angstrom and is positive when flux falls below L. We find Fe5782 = 2.1 Angstrom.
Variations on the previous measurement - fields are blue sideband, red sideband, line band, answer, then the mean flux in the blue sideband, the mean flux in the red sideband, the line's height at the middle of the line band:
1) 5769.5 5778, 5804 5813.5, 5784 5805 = 0.9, 4.93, 5.27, 5.13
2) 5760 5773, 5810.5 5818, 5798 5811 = -0.7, 5.01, 5.11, 5.09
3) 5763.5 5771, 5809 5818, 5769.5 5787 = 1.1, 5.07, 5.12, 5.08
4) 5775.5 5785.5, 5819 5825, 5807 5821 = -0.6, 4.62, 4.99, 4.92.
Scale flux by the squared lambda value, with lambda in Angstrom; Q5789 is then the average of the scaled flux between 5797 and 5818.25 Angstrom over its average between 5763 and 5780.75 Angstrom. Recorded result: 1.08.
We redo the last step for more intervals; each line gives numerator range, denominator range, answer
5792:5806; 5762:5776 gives 1.04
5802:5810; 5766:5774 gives 1.07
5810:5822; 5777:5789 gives 1.12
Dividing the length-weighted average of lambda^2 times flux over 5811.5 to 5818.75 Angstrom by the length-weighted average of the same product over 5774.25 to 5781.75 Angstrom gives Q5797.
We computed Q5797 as 1.1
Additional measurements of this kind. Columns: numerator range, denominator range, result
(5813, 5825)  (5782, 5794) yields 1.11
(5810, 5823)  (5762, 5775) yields 1.03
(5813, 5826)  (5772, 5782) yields 1.07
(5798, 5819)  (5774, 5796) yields 1.14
